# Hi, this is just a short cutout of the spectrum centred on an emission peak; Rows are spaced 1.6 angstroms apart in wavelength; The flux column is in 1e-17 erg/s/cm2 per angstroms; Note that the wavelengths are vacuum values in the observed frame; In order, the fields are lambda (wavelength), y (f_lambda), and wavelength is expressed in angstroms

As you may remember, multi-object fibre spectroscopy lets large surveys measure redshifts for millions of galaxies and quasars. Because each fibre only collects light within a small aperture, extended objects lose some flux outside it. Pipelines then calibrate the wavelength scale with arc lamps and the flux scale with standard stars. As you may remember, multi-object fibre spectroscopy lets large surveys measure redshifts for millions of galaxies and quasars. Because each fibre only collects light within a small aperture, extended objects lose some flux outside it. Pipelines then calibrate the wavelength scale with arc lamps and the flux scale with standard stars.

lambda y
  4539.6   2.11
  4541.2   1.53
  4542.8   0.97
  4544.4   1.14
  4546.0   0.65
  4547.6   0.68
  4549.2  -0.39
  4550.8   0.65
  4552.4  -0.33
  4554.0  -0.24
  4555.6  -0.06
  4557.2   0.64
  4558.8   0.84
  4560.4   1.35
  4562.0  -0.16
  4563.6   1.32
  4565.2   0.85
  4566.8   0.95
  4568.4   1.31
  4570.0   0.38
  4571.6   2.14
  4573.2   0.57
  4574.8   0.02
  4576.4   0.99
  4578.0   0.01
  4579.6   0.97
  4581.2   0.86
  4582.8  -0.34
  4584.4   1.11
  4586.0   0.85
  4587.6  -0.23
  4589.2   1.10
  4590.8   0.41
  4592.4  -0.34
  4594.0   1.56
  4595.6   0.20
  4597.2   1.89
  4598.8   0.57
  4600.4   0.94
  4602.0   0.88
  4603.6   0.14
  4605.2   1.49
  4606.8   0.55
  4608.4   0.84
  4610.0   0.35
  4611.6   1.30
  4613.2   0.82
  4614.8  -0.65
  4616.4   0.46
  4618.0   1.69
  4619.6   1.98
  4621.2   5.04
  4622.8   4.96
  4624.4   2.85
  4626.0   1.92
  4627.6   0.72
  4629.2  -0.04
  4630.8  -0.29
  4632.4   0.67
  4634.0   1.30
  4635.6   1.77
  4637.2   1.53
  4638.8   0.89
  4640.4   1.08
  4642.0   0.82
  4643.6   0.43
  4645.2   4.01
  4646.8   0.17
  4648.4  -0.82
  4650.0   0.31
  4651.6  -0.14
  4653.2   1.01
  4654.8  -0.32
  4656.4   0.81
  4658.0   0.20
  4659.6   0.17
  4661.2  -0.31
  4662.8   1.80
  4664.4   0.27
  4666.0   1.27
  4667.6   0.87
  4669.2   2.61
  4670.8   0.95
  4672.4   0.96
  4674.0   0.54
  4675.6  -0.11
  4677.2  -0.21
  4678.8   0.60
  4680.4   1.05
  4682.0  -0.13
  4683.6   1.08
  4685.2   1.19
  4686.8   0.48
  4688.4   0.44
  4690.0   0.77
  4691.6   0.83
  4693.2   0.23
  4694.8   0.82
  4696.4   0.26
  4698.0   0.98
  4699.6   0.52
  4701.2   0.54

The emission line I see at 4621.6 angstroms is [O II] 3727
